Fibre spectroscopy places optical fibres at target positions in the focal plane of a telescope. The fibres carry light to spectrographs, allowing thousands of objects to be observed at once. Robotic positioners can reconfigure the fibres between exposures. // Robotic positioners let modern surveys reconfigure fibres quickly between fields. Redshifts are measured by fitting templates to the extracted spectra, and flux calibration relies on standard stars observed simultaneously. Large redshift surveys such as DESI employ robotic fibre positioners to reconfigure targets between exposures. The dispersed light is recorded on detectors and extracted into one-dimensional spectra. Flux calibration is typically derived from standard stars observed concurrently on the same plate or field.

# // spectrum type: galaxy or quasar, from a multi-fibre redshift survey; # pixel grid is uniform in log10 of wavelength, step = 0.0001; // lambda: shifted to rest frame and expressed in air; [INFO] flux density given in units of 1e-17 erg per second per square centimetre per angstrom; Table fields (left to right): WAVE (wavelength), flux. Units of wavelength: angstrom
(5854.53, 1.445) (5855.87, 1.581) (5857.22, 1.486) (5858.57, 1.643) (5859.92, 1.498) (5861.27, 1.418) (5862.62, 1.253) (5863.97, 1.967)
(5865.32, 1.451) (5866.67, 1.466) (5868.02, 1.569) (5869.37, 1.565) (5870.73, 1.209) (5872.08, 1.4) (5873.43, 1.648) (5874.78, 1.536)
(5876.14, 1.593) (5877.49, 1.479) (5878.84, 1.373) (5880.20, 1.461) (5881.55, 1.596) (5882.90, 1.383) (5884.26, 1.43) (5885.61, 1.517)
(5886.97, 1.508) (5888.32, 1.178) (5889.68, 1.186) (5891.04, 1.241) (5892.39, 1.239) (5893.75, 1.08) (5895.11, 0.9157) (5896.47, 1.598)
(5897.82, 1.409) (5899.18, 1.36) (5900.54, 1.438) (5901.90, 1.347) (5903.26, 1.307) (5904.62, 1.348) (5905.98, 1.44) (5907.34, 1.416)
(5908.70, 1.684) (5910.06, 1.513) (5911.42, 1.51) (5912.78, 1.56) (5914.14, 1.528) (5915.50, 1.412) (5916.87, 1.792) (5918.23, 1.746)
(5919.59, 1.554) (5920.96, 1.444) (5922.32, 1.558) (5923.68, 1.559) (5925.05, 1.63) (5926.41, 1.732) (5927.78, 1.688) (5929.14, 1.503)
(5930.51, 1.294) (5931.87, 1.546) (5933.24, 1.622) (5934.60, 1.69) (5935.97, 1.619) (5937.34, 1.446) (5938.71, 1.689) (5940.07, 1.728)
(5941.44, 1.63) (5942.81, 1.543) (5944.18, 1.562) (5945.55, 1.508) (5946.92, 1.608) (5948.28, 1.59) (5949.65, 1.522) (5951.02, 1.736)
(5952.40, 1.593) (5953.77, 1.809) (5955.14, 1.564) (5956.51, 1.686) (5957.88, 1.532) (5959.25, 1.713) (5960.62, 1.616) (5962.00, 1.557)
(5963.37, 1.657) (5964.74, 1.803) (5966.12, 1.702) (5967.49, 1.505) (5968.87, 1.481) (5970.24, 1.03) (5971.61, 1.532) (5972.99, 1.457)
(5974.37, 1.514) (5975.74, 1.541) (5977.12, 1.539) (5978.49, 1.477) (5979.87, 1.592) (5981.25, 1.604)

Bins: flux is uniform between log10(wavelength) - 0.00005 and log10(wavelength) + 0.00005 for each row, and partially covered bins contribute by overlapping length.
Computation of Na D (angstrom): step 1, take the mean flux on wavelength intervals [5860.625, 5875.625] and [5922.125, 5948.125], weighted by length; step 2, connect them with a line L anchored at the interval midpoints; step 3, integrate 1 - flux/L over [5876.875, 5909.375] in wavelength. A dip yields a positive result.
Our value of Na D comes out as 3.4 angstrom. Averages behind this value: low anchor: 1.5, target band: 1.37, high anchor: 1.59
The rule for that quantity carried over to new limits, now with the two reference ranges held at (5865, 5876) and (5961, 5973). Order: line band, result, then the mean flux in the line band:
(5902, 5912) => 0.3 angstrom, 1.45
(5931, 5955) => -1.4 angstrom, 1.61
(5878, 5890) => 0.7 angstrom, 1.41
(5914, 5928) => -0.9 angstrom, 1.6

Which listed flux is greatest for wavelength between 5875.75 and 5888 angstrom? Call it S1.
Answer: 1.596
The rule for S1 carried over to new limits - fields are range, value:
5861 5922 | 1.967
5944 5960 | 1.809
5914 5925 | 1.792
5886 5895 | 1.508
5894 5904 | 1.598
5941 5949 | 1.63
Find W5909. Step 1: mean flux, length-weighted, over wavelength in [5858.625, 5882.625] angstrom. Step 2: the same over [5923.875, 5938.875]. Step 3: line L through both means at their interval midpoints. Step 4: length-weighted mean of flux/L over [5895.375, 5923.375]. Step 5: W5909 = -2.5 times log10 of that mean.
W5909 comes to 0.04 mag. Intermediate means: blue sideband 1.5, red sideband 1.58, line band 1.49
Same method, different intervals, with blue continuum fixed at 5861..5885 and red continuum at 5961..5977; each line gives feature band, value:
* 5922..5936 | -0.051 mag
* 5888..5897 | 0.242 mag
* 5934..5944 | -0.070 mag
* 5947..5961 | -0.079 mag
